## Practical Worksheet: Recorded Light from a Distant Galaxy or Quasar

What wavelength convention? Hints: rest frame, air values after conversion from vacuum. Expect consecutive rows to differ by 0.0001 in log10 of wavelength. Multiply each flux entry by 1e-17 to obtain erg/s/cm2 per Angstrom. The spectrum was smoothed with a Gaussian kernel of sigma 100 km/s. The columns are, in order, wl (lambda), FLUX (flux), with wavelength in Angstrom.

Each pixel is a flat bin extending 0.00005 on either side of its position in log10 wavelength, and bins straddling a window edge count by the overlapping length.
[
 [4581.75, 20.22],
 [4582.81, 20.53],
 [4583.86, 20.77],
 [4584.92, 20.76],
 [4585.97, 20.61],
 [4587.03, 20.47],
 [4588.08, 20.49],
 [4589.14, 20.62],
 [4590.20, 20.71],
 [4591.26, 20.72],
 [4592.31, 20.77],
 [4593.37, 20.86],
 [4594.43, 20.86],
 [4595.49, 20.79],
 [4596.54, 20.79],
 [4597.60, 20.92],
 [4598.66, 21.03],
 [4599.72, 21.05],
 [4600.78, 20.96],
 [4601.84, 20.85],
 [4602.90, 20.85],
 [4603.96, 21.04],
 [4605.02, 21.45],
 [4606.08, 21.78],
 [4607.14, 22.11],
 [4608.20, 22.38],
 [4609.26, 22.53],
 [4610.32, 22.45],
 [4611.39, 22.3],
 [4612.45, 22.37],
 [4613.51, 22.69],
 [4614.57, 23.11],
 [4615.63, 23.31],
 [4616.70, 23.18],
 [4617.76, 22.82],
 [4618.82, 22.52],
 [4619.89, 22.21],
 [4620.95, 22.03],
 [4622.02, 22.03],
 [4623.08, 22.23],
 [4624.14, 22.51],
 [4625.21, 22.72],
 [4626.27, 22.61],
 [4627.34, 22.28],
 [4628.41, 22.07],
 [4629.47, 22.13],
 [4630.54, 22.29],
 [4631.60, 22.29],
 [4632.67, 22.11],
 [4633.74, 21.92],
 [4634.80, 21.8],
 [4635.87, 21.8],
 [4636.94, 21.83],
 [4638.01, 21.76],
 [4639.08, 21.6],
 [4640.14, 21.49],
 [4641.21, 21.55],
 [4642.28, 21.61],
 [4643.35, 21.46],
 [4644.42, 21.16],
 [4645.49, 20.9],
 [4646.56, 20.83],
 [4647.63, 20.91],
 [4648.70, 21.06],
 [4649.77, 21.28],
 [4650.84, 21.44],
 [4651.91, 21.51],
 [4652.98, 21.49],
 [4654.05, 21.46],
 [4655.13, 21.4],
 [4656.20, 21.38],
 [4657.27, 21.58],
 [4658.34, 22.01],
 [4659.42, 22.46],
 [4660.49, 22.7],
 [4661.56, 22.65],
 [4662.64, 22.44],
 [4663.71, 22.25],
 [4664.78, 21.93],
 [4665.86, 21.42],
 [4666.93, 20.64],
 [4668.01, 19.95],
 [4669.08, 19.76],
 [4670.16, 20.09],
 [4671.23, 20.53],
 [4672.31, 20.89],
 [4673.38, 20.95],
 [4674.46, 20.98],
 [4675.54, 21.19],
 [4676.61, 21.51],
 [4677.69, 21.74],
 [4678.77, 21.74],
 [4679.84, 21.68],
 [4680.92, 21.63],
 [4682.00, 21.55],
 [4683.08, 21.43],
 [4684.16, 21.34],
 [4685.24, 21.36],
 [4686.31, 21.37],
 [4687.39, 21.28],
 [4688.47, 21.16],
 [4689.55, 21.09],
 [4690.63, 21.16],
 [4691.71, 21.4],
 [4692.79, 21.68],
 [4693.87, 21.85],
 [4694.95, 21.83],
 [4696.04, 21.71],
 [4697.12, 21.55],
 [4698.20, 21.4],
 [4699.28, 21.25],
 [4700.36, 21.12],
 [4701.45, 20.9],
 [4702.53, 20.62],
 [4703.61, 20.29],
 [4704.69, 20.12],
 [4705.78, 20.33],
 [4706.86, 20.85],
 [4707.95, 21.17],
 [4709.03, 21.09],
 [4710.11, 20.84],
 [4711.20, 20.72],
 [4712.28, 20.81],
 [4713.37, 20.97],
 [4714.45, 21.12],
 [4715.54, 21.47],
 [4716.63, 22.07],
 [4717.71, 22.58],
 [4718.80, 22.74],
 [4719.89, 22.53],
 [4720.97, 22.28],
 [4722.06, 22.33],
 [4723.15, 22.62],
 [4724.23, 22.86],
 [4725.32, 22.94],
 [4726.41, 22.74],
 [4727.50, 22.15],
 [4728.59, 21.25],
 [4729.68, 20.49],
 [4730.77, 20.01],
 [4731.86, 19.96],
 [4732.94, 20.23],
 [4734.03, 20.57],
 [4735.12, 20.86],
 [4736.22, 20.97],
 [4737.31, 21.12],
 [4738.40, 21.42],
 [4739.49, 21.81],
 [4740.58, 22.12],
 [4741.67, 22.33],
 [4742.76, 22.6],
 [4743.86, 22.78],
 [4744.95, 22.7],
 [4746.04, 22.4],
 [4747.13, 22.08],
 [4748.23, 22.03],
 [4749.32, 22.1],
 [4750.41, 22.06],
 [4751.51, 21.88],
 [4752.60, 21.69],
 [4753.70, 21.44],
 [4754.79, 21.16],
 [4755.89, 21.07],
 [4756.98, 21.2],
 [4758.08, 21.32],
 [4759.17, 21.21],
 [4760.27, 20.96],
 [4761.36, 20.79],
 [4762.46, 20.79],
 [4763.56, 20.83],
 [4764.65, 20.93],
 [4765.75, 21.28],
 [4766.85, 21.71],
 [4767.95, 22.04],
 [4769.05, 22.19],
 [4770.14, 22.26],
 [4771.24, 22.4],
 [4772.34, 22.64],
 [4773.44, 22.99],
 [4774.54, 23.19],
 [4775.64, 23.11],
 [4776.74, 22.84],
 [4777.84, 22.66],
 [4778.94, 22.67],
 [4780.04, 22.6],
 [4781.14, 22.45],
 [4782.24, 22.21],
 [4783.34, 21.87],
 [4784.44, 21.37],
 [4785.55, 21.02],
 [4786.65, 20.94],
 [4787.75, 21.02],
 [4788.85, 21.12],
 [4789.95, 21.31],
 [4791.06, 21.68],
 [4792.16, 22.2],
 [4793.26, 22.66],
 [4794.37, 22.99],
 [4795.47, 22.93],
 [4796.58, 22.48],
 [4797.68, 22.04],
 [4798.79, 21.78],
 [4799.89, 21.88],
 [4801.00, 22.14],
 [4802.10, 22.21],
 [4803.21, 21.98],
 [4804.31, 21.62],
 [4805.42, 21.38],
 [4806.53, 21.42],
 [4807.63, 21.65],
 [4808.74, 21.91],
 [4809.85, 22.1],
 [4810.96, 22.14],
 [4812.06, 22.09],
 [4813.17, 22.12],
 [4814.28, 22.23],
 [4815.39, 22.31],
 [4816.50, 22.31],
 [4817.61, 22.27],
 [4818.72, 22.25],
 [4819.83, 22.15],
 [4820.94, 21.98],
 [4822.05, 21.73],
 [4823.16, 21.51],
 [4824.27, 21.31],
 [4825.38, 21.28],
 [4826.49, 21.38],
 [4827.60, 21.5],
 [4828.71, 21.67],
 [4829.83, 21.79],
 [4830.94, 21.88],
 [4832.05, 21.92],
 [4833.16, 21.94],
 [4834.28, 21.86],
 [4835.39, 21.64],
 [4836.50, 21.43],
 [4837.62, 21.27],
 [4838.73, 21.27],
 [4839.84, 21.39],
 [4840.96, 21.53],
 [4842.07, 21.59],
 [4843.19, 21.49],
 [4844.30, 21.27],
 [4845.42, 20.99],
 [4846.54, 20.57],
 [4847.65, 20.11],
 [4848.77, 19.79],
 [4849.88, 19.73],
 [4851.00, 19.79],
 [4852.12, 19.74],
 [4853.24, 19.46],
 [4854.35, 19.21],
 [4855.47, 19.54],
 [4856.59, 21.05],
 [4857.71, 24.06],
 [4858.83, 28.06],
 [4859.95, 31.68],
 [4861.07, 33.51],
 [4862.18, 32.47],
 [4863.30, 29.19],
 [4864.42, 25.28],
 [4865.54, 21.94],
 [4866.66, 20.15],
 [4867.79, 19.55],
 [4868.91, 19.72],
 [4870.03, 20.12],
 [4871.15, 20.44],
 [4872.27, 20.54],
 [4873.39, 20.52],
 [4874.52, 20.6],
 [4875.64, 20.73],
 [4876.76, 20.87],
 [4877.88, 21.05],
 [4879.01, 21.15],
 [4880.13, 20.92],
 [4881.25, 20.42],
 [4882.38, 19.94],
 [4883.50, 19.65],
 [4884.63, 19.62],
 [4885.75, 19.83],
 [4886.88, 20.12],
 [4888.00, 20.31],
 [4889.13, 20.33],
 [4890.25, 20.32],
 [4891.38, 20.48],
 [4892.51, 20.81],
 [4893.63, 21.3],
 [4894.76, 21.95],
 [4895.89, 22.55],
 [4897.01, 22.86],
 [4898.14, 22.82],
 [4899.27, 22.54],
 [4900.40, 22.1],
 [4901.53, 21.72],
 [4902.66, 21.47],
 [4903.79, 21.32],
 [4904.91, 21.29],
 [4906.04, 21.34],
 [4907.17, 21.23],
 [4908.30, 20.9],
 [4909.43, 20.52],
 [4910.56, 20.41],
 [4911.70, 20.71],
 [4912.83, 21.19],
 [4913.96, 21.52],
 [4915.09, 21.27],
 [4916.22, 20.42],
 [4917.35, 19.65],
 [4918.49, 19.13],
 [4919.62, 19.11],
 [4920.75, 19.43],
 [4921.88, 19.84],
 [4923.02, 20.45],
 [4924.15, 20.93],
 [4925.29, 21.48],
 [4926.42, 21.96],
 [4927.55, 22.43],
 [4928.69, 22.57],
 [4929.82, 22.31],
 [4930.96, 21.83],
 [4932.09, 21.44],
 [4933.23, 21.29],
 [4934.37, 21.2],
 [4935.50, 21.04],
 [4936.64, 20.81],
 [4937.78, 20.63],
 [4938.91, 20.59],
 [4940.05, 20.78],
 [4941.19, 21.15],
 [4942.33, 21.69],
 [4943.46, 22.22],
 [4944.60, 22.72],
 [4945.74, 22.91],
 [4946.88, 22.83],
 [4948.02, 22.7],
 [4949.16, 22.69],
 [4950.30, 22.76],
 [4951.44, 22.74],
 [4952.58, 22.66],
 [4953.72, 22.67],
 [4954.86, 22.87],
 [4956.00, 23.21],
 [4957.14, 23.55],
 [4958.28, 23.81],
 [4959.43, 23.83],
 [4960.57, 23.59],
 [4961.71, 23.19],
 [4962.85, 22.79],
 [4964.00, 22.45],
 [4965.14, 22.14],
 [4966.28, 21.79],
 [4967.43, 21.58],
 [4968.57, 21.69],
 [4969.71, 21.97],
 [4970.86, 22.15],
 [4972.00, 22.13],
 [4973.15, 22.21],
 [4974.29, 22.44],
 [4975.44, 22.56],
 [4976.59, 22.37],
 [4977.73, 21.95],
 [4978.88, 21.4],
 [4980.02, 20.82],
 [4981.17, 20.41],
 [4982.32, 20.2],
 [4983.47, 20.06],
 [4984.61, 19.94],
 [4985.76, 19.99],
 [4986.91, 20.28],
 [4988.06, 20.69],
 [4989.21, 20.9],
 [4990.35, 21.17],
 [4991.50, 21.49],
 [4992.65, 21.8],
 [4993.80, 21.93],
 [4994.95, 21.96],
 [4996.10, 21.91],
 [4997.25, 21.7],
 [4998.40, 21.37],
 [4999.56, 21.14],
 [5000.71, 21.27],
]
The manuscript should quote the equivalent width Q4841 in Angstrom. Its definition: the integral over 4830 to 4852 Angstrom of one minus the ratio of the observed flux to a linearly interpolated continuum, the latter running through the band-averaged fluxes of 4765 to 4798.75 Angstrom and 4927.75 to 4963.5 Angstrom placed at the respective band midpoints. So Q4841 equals 1.07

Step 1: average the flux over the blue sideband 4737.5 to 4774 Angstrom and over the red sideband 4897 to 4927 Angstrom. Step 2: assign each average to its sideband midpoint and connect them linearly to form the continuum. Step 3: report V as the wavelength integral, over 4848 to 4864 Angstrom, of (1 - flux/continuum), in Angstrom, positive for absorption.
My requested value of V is -2.1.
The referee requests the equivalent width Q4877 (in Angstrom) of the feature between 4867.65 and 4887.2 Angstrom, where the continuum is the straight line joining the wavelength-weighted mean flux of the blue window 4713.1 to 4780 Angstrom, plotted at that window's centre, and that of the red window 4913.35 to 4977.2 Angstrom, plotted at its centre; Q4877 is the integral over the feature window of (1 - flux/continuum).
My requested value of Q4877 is 1.35 Angstrom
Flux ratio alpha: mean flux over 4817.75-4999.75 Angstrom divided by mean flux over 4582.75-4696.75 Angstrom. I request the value 1.01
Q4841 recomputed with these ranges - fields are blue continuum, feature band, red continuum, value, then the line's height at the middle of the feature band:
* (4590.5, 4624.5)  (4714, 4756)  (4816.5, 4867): 0.63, 22.1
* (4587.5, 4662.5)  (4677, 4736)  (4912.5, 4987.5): 0.90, 21.7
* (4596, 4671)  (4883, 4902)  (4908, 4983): 0.51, 21.7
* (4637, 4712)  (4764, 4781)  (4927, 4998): -0.68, 21.5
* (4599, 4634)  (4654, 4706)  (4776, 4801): 1.85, 22.1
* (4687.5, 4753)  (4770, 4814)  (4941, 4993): -0.86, 21.7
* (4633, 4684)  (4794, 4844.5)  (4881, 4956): -1.17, 21.4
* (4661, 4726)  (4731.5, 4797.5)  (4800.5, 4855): -1.22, 21.4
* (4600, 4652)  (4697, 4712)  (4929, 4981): 0.77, 22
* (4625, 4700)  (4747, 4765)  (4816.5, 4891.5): 0.21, 21.6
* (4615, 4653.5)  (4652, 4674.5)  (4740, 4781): 0.55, 21.9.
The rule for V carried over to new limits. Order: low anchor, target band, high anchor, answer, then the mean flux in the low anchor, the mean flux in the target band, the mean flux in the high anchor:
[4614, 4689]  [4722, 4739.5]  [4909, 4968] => 0.2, 21.7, 21.4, 21.7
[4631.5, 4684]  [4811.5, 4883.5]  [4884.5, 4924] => -3.1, 21.5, 21.9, 20.9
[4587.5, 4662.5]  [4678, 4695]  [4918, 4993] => 0.2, 21.7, 21.5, 21.7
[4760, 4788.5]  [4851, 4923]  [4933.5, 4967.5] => 1.9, 21.9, 21.6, 22.3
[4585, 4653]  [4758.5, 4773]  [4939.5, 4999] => 0.2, 21.7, 21.6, 22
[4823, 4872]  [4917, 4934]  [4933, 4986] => 0.9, 22.2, 20.9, 22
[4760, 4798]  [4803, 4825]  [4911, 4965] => 0.0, 22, 21.9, 21.8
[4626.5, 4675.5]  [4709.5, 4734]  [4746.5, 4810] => 0.1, 21.5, 21.6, 21.9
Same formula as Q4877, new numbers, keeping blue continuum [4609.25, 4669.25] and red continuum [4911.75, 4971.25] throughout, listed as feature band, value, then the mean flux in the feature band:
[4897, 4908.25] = 0.0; 21.8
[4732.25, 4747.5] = 0.1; 21.7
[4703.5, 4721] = 0.5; 21.3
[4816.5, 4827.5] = 0.0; 21.8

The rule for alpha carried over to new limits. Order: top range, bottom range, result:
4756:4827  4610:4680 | 1.01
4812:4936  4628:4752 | 1.00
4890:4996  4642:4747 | 1.01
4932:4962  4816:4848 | 1.03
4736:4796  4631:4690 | 1.02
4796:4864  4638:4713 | 1.05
